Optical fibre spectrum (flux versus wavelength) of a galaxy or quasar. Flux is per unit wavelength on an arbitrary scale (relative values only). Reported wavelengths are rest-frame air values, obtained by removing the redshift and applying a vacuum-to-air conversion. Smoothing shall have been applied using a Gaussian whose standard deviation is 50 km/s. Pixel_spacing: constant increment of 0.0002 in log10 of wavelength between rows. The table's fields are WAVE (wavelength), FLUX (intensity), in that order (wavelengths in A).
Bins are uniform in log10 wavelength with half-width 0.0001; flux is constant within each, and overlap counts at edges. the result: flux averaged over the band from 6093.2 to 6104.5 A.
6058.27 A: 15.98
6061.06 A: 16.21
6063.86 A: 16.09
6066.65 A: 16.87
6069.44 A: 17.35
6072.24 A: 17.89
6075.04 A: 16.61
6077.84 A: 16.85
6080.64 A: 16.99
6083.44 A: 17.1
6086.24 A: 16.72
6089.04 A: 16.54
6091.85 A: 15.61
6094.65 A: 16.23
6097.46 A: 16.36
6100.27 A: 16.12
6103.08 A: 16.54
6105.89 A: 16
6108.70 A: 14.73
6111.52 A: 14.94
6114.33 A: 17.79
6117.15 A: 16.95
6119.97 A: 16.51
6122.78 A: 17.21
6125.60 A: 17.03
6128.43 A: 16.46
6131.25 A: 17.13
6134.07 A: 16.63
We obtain 16.3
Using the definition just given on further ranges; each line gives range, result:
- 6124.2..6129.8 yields 16.7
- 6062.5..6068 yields 16.5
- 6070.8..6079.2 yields 17.1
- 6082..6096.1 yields 16.4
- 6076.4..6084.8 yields 17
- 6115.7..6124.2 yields 16.9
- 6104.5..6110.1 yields 15.4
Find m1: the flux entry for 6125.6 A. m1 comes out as 17.03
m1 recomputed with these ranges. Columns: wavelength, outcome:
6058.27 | 15.98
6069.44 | 17.35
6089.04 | 16.54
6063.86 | 16.09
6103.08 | 16.54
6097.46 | 16.36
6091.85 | 15.61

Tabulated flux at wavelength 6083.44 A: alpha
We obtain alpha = 17.1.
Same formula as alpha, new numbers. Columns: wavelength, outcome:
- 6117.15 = 16.95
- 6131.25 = 17.13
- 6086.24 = 16.72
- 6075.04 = 16.61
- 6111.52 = 14.94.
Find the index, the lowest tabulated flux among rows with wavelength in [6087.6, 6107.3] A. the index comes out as 15.61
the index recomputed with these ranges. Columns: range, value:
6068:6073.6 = 17.35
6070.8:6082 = 16.61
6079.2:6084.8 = 16.99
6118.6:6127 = 16.51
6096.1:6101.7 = 16.12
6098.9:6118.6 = 14.73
